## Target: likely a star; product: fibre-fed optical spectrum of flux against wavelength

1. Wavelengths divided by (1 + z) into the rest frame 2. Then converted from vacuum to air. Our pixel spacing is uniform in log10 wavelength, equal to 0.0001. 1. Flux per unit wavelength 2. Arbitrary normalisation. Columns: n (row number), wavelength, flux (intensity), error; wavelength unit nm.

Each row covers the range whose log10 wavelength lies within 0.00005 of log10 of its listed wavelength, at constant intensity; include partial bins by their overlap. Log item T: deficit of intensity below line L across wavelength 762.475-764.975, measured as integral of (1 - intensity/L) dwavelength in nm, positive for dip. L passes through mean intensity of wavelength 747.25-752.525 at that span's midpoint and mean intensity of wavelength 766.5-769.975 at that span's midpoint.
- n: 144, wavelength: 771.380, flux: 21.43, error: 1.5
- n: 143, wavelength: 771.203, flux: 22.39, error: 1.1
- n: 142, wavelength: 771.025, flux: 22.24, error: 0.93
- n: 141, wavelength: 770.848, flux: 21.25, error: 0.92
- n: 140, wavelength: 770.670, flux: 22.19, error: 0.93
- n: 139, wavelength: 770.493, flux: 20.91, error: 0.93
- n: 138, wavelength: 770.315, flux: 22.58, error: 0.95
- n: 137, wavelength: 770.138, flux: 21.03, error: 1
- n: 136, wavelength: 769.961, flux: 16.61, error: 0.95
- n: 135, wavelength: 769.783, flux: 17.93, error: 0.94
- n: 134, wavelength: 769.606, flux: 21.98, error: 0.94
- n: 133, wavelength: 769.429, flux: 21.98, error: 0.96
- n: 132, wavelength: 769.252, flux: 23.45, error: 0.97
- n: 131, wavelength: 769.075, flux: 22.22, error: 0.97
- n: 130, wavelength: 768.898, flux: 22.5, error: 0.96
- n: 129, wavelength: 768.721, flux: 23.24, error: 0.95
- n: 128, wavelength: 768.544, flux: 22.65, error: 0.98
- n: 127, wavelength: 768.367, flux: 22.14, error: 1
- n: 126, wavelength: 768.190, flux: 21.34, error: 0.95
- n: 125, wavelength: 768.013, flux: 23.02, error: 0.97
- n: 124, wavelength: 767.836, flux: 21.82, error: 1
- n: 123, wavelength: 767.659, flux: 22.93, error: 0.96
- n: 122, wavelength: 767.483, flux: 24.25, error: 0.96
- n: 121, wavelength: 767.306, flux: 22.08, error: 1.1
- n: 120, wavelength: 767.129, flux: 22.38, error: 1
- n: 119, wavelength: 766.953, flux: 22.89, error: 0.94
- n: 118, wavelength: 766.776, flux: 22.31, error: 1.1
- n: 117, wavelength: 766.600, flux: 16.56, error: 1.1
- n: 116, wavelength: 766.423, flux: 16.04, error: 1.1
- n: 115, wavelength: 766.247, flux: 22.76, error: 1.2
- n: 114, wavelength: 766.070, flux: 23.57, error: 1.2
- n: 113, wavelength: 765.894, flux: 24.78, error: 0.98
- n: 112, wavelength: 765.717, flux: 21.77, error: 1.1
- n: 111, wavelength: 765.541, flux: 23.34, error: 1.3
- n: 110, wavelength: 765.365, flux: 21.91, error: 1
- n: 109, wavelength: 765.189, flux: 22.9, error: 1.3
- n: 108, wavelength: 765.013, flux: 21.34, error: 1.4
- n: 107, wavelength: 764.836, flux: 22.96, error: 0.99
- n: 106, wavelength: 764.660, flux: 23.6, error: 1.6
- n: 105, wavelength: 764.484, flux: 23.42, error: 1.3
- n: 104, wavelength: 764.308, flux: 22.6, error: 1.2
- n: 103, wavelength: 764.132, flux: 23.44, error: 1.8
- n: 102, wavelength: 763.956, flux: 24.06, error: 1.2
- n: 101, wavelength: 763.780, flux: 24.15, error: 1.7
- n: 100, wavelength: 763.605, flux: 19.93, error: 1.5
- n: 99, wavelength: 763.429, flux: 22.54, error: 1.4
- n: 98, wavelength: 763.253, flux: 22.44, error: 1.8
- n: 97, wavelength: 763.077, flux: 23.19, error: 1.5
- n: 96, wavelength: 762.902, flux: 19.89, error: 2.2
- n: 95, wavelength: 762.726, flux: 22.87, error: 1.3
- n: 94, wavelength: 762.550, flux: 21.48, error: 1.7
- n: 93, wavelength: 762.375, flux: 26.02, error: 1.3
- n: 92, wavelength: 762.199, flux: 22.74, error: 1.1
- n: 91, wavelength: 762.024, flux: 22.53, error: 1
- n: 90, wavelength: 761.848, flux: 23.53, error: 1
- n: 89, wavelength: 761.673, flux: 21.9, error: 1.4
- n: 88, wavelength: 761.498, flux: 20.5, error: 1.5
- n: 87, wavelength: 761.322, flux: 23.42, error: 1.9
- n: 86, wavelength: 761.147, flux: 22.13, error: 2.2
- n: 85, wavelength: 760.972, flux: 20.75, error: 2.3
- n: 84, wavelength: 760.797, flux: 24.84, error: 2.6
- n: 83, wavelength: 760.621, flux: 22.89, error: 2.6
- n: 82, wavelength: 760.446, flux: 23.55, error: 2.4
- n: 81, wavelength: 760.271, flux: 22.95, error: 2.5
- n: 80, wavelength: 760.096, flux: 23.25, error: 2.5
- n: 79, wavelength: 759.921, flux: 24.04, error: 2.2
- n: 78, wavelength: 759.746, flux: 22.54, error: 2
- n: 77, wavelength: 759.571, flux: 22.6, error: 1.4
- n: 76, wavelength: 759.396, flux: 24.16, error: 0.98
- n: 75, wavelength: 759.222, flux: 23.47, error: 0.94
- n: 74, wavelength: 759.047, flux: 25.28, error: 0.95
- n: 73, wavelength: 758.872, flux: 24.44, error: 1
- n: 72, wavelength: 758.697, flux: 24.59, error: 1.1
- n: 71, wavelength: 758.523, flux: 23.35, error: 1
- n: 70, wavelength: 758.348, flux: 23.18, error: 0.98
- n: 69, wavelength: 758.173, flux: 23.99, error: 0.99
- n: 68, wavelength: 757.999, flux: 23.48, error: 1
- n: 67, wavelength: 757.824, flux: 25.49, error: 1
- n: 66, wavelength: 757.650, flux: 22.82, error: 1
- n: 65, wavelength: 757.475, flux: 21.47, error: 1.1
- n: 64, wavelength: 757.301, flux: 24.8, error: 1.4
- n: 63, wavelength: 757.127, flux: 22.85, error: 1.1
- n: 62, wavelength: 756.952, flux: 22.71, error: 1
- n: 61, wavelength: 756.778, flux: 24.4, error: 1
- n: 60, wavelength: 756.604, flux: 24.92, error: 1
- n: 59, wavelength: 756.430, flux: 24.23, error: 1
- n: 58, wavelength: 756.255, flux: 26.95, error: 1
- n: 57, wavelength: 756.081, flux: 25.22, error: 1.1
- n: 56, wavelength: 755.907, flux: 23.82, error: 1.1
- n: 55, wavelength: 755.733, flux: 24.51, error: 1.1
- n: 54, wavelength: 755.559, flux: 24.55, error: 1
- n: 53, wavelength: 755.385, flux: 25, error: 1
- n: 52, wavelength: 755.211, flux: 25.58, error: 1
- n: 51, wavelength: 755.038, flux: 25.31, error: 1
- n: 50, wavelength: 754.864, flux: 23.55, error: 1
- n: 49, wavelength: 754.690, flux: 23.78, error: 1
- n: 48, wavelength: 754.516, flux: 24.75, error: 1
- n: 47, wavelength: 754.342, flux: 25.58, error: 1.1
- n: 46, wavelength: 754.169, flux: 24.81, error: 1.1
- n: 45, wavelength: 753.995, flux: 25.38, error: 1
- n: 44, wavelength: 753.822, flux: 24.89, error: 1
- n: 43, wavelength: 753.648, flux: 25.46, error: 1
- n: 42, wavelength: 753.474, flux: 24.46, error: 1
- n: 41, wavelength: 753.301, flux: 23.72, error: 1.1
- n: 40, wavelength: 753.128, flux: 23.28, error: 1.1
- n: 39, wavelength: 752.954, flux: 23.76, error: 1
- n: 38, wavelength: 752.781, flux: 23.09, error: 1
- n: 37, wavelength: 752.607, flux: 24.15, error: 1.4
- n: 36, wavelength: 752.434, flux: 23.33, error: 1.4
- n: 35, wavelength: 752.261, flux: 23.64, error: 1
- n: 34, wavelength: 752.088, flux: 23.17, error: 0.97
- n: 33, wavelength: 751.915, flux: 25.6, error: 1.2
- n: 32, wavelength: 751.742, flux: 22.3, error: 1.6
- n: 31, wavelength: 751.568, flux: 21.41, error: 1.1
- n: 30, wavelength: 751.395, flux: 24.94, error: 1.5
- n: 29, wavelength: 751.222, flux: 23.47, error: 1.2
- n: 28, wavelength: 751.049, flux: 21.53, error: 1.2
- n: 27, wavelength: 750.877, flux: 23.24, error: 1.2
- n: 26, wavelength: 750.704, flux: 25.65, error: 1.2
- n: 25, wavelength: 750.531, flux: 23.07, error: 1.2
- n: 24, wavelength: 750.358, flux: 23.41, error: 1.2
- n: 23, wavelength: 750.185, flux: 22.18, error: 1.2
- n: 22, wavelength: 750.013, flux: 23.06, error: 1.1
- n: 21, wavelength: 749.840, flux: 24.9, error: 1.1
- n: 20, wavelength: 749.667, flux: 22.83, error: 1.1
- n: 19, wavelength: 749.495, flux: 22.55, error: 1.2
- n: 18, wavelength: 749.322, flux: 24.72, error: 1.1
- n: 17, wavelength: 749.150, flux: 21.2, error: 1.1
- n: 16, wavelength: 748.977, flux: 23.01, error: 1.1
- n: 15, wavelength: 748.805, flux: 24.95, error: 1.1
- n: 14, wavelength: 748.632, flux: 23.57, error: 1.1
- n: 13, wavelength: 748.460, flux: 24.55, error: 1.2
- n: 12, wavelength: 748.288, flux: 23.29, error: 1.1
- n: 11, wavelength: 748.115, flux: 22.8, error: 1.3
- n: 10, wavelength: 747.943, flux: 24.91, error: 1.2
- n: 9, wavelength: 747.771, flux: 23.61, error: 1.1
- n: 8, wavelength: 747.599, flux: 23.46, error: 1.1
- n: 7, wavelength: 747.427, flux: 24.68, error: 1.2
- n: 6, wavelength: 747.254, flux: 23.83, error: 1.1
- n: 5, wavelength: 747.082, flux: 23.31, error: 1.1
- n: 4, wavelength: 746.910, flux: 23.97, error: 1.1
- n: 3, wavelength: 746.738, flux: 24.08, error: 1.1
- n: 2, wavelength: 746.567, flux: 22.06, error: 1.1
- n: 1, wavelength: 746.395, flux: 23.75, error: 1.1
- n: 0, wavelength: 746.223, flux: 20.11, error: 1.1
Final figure -0.04 nm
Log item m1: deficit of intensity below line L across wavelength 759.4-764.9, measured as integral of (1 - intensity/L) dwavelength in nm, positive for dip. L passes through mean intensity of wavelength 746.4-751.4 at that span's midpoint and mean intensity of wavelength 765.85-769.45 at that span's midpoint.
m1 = -0.07 nm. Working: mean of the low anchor 23.5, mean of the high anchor 22.1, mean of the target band 22.8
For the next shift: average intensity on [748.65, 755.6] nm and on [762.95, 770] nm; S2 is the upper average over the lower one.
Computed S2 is 0.93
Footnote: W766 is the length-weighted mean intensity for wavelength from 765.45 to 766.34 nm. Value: 23.2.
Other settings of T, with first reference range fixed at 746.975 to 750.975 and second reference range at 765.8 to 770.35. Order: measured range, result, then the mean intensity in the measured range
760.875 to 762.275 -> 0.01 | 22.2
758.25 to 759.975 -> -0.09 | 23.8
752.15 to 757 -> -0.30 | 24.5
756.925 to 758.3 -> -0.04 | 23.5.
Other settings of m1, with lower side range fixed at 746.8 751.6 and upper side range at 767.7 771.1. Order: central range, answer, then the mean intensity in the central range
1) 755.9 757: -0.090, 24.7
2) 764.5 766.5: -0.030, 22.3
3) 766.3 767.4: 0.071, 20.5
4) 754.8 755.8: -0.079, 24.8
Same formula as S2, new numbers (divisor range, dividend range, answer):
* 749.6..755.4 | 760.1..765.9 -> 0.95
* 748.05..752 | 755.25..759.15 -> 1.03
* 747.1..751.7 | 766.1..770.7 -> 0.92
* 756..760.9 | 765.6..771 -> 0.91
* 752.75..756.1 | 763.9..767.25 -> 0.91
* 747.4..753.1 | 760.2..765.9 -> 0.97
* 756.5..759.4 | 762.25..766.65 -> 0.94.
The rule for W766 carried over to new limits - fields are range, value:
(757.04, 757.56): 23.1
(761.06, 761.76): 22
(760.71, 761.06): 22.8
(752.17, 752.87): 23.6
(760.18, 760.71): 23.1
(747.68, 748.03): 24.3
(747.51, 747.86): 23.6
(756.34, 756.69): 24.5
